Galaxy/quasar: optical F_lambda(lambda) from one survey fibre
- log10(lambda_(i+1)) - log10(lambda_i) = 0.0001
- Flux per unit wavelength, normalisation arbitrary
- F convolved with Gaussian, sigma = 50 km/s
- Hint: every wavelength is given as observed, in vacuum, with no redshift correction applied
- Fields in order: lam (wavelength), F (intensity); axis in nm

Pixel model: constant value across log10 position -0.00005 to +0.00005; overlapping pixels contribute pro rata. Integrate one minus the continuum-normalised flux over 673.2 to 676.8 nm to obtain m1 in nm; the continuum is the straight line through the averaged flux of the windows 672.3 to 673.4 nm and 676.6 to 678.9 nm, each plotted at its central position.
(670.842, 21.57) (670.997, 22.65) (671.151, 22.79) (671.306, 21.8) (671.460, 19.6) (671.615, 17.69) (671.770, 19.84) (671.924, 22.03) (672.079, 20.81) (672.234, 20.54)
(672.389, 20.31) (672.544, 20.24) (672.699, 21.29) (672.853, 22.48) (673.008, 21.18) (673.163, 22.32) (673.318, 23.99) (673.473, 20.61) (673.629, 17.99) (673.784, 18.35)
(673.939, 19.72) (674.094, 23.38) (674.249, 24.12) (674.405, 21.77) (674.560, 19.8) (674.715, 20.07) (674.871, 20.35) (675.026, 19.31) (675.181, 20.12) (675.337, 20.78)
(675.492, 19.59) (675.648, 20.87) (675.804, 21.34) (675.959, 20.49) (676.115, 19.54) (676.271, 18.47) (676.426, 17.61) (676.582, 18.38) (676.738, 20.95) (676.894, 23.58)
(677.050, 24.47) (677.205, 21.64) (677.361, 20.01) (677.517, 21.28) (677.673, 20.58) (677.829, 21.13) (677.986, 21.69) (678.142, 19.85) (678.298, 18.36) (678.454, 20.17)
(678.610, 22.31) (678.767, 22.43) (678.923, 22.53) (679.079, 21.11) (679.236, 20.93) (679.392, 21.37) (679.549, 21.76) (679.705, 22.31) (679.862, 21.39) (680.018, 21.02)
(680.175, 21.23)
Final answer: 0.19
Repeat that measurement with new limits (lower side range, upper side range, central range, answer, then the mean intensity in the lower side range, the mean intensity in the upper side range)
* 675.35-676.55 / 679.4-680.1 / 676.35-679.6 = -0.054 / 19.7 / 21.6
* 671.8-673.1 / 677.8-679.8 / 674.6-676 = 0.056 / 21.1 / 21.2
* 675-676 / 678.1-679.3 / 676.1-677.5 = 0.004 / 20.4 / 21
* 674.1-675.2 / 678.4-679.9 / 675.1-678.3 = 0.111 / 21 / 21.7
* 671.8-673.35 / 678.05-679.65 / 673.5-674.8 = 0.042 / 21.4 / 21.1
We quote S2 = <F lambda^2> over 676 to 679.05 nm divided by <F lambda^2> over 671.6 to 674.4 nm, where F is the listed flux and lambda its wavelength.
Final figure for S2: 1.00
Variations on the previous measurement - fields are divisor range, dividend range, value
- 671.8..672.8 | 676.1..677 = 0.97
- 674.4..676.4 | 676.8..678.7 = 1.07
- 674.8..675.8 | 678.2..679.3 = 1.05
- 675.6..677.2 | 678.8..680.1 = 1.06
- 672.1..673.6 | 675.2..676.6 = 0.94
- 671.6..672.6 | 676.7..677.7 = 1.09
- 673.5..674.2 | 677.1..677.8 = 1.06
